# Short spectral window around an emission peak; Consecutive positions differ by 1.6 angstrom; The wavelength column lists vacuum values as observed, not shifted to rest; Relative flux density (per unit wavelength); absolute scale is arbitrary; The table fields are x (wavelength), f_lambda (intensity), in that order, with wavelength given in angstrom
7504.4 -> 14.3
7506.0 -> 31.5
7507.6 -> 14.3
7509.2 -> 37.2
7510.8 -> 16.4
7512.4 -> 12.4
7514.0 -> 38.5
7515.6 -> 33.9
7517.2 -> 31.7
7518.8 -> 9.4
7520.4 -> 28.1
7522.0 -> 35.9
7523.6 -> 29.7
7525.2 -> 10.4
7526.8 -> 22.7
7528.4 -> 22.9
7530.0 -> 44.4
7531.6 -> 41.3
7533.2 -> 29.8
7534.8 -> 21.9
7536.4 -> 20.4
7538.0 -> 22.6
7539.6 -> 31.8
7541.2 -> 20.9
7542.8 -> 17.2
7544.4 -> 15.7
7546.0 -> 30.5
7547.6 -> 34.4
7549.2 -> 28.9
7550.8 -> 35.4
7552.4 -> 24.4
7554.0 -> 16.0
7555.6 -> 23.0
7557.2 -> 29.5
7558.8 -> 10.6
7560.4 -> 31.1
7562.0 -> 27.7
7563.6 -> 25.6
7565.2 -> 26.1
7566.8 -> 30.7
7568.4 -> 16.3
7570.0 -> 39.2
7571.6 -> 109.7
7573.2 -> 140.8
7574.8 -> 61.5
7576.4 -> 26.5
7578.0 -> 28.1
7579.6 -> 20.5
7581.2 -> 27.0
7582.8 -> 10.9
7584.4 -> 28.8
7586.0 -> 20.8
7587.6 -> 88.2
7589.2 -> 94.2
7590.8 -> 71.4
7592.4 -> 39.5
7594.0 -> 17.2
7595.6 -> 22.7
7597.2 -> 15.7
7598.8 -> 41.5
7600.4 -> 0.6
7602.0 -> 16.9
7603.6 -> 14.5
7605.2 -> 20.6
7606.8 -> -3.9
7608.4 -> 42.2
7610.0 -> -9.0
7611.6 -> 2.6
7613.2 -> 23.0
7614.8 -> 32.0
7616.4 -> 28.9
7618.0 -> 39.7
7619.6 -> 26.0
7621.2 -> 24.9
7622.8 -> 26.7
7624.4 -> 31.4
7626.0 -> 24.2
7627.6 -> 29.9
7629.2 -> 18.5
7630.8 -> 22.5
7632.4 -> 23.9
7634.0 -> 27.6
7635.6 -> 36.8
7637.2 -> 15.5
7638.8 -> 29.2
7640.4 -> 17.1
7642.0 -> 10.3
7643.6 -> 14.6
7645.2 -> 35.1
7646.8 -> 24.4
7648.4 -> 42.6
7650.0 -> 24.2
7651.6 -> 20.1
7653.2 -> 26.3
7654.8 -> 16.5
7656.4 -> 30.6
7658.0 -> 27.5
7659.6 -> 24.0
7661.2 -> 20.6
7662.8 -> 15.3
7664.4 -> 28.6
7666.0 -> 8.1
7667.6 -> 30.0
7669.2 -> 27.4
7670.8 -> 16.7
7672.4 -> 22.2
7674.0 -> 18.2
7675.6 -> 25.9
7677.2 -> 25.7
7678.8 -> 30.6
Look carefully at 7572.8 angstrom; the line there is [S II] 6716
